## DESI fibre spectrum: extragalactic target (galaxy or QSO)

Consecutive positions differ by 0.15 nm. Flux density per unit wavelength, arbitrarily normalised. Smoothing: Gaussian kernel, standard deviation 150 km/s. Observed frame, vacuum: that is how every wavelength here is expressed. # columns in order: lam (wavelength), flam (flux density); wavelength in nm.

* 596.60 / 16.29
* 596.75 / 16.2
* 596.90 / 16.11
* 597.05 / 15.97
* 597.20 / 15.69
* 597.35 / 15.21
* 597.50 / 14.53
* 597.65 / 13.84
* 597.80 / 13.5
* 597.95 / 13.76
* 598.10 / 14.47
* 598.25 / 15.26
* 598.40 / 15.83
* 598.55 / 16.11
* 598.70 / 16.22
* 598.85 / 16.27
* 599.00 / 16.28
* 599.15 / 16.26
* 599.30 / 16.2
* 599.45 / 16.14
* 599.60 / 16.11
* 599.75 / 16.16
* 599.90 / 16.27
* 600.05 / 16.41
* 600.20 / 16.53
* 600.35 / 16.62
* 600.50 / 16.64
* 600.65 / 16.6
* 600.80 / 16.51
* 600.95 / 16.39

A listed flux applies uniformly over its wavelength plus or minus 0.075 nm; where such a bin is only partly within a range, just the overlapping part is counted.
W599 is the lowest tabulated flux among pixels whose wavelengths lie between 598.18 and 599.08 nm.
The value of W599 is 15.26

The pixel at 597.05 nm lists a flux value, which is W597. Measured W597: 15.97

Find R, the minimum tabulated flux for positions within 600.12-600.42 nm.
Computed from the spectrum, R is 16.53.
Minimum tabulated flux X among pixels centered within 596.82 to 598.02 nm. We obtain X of 13.5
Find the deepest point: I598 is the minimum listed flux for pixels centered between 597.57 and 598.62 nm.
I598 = 13.5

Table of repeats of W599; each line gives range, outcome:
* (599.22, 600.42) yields 16.11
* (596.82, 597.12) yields 15.97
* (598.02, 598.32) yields 14.47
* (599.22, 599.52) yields 16.14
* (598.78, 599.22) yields 16.26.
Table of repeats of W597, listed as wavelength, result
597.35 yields 15.21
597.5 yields 14.53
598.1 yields 14.47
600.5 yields 16.64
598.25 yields 15.26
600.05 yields 16.41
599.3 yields 16.2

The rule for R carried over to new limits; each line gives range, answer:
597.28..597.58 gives 14.53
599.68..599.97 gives 16.16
